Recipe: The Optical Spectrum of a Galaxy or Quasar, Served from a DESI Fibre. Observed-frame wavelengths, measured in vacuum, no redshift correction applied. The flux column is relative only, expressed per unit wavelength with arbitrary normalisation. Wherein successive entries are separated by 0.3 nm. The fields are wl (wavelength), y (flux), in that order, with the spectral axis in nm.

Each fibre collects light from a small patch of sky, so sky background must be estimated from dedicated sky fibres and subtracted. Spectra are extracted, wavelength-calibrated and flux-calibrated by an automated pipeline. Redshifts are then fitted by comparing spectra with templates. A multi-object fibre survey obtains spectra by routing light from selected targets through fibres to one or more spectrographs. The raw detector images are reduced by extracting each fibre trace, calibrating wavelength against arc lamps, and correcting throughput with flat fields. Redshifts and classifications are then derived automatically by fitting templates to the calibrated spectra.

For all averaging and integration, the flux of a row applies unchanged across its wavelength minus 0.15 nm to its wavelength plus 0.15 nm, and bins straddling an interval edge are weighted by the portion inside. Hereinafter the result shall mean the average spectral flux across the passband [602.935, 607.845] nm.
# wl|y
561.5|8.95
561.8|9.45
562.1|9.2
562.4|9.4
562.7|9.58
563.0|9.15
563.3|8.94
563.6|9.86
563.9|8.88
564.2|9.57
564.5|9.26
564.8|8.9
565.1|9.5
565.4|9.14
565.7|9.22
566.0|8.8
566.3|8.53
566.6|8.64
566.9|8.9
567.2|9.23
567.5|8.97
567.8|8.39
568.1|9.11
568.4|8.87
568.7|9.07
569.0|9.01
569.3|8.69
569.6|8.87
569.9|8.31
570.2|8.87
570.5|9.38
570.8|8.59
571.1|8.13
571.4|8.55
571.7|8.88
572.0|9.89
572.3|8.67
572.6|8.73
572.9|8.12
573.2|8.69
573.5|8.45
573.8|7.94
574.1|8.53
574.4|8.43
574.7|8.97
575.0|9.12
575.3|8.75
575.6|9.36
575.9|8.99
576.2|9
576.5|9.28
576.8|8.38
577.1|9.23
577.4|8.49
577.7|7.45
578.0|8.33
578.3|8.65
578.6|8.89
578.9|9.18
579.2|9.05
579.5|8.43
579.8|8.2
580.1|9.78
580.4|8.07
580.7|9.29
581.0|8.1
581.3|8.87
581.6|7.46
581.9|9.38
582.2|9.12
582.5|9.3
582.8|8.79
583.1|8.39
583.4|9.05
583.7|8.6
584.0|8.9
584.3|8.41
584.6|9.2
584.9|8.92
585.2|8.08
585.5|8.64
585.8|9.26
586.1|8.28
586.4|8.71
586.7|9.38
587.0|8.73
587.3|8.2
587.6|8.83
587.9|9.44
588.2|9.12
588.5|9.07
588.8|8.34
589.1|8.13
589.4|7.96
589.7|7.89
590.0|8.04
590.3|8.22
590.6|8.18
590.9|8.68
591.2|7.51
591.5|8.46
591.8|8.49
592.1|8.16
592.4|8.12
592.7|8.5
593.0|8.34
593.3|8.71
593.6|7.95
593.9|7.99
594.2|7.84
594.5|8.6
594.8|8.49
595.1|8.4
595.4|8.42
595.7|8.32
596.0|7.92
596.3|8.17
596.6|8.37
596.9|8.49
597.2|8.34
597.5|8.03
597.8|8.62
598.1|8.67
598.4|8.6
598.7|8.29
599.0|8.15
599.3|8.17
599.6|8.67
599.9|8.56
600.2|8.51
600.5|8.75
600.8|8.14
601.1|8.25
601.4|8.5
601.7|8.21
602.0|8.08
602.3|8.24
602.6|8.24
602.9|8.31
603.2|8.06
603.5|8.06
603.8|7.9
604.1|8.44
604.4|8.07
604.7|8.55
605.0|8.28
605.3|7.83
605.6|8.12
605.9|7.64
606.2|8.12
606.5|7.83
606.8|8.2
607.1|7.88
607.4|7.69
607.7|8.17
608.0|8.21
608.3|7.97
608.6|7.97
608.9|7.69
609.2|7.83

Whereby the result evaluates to 8.06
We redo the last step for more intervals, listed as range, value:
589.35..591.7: 8.13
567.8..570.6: 8.87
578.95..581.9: 8.64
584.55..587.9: 8.77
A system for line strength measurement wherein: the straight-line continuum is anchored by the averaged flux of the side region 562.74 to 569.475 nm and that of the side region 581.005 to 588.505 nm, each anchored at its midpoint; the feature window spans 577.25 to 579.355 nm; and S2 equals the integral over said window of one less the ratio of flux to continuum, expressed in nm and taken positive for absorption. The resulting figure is 0.07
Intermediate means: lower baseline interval 9.04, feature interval 8.58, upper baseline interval 8.79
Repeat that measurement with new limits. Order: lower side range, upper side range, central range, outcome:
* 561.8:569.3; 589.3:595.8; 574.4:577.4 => -0.07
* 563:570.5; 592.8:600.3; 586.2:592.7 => 0.03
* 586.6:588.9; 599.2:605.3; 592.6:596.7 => 0.15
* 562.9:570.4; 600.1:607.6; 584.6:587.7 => -0.06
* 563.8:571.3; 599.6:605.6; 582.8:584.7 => -0.03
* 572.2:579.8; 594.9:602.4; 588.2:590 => 0.03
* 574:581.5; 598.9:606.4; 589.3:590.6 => 0.07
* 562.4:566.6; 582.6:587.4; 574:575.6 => 0.02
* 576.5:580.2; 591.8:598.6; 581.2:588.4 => -0.21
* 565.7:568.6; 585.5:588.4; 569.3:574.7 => 0.12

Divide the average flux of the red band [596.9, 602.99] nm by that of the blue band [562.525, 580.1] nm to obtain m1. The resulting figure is 0.95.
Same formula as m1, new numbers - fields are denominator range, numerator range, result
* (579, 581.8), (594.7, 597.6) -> 0.96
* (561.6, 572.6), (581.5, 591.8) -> 0.96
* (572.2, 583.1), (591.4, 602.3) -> 0.96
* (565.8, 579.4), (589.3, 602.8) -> 0.95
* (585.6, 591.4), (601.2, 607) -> 0.95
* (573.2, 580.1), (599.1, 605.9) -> 0.95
